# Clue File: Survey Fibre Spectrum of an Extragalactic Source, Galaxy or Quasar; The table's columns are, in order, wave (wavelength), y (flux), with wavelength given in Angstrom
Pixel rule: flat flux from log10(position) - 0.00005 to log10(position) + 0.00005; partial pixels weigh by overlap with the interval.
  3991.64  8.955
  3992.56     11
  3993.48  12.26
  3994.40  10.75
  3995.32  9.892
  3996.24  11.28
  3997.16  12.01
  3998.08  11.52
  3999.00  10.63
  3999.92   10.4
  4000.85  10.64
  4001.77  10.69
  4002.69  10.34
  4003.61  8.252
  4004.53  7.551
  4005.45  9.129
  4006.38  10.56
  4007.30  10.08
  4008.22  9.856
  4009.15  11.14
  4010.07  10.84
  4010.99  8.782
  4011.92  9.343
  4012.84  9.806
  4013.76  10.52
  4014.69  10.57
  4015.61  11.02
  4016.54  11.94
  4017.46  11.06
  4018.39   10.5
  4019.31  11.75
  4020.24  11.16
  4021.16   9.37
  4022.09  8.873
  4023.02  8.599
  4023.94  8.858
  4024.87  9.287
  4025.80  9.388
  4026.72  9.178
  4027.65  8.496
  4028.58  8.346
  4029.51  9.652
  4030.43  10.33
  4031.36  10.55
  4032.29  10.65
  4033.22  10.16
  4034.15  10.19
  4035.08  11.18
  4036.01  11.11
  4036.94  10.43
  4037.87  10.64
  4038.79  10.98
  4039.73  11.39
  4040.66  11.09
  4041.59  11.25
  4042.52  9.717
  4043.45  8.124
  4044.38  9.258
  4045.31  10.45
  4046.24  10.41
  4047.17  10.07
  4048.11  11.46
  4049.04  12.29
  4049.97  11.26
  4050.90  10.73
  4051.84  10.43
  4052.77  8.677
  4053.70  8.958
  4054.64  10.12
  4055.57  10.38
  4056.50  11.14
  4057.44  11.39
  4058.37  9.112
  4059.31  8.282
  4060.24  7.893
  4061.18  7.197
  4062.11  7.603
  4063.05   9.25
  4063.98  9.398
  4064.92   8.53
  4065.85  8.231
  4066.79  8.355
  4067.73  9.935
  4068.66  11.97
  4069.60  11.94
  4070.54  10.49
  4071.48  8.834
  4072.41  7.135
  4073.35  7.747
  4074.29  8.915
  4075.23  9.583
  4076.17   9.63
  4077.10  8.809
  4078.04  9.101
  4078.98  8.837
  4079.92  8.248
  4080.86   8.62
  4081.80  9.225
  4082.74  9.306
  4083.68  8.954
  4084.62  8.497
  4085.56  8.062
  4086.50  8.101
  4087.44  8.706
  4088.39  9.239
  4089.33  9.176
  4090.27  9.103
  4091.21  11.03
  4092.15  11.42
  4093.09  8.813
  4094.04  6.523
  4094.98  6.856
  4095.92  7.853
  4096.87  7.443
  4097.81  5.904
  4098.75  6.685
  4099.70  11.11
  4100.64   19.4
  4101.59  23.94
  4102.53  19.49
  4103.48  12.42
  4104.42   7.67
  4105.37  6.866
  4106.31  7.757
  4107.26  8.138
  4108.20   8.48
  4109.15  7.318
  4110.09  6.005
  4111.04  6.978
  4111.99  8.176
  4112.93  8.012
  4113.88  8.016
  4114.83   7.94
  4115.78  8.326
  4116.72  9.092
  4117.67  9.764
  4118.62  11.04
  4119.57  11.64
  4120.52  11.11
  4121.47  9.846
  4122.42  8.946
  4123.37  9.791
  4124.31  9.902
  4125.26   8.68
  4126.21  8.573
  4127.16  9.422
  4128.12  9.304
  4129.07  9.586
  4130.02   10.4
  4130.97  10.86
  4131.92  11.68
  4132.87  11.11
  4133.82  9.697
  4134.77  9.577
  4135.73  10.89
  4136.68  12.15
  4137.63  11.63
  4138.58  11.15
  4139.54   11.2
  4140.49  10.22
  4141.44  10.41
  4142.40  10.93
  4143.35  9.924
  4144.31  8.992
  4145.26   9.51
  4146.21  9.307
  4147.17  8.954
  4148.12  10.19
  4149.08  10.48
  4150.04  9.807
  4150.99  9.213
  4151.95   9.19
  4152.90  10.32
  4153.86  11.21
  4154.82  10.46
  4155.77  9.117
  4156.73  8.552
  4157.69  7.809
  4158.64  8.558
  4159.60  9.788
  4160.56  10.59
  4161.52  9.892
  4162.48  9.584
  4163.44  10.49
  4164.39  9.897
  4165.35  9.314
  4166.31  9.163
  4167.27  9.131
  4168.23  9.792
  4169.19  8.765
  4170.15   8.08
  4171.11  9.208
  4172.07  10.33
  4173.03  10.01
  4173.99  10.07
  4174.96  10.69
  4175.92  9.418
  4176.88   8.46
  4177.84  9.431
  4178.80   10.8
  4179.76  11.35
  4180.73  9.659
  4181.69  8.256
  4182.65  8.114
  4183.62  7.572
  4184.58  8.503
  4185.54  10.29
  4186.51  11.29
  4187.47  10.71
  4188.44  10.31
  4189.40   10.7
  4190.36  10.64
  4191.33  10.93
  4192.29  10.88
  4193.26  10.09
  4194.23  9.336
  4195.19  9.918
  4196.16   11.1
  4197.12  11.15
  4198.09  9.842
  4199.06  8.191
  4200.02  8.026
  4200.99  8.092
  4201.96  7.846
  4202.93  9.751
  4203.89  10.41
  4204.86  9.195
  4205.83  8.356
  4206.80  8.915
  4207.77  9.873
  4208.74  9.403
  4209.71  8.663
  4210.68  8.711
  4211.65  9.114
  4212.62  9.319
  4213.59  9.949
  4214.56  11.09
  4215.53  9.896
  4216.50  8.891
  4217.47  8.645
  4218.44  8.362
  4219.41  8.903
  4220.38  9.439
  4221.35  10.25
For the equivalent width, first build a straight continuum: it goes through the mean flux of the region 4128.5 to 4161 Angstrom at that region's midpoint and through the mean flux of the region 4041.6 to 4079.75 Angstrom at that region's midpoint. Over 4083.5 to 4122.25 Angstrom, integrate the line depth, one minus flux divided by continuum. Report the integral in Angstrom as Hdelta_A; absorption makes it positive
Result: 1.15 Angstrom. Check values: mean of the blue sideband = 9.55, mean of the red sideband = 10.1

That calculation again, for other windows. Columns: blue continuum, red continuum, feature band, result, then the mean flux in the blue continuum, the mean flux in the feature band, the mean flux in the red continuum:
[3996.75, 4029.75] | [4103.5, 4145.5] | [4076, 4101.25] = 1.4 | 10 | 9.13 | 9.51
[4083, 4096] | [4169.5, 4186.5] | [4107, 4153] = -2.7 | 8.78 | 9.63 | 9.47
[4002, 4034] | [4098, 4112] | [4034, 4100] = 5.8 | 9.89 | 9.41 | 10.7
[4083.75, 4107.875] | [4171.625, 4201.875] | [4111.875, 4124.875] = 0.7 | 9.98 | 9.43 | 9.78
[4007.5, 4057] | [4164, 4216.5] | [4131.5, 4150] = -1.2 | 10.2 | 10.4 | 9.58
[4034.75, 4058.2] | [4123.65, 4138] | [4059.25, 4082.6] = 3.2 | 10.5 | 8.97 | 10.2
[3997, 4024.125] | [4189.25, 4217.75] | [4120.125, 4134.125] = -0.2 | 10.2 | 9.93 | 9.56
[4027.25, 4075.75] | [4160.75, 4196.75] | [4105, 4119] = 2.4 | 9.84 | 8.12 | 9.8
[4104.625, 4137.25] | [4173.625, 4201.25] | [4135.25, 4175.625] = -1.4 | 9.26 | 9.88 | 9.8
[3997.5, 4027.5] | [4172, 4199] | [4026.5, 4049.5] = -0.6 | 10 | 10.3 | 9.96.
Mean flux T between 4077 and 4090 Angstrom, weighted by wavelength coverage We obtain 8.78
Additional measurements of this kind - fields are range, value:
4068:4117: 9.35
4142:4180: 9.66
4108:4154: 9.69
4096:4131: 9.8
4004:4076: 9.88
